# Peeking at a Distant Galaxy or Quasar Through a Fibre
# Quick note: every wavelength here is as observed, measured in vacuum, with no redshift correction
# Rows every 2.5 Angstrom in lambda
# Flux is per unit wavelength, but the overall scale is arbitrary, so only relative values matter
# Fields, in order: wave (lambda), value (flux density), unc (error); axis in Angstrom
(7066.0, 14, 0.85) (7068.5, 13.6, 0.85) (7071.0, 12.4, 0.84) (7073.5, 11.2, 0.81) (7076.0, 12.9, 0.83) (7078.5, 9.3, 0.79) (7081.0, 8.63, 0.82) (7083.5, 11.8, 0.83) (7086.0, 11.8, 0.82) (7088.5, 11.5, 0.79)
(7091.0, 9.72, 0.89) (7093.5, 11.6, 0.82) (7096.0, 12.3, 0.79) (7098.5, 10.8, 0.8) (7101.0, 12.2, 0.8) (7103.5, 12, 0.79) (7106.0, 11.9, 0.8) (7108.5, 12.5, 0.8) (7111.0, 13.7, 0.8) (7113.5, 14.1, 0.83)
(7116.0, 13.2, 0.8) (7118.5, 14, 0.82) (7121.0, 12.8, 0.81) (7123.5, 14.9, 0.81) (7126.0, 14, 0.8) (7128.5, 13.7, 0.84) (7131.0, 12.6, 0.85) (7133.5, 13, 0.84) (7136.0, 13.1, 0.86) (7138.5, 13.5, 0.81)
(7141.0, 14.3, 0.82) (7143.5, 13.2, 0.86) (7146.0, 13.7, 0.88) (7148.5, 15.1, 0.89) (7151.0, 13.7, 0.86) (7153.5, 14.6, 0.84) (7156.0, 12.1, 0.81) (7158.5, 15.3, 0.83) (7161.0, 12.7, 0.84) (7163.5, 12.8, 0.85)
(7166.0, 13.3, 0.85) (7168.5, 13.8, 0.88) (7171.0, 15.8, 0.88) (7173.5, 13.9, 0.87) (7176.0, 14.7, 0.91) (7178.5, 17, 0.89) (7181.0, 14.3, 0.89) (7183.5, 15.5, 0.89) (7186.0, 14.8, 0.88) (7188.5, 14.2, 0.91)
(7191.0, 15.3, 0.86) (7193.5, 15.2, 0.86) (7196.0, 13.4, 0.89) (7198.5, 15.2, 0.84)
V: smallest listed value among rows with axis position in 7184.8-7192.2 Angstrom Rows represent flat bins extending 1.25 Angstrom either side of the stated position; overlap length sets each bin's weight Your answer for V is 14.2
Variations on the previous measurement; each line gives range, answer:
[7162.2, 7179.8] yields 12.8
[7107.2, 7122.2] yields 12.5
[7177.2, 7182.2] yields 14.3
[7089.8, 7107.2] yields 9.72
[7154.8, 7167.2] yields 12.1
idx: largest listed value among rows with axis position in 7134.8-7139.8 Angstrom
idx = 13.5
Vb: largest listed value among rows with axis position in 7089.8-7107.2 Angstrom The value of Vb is 12.3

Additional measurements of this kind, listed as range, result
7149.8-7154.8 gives 14.6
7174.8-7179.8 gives 17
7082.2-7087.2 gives 11.8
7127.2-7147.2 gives 14.3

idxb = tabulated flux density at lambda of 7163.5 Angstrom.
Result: 12.8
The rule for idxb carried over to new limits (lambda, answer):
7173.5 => 13.9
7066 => 14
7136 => 13.1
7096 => 12.3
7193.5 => 15.2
